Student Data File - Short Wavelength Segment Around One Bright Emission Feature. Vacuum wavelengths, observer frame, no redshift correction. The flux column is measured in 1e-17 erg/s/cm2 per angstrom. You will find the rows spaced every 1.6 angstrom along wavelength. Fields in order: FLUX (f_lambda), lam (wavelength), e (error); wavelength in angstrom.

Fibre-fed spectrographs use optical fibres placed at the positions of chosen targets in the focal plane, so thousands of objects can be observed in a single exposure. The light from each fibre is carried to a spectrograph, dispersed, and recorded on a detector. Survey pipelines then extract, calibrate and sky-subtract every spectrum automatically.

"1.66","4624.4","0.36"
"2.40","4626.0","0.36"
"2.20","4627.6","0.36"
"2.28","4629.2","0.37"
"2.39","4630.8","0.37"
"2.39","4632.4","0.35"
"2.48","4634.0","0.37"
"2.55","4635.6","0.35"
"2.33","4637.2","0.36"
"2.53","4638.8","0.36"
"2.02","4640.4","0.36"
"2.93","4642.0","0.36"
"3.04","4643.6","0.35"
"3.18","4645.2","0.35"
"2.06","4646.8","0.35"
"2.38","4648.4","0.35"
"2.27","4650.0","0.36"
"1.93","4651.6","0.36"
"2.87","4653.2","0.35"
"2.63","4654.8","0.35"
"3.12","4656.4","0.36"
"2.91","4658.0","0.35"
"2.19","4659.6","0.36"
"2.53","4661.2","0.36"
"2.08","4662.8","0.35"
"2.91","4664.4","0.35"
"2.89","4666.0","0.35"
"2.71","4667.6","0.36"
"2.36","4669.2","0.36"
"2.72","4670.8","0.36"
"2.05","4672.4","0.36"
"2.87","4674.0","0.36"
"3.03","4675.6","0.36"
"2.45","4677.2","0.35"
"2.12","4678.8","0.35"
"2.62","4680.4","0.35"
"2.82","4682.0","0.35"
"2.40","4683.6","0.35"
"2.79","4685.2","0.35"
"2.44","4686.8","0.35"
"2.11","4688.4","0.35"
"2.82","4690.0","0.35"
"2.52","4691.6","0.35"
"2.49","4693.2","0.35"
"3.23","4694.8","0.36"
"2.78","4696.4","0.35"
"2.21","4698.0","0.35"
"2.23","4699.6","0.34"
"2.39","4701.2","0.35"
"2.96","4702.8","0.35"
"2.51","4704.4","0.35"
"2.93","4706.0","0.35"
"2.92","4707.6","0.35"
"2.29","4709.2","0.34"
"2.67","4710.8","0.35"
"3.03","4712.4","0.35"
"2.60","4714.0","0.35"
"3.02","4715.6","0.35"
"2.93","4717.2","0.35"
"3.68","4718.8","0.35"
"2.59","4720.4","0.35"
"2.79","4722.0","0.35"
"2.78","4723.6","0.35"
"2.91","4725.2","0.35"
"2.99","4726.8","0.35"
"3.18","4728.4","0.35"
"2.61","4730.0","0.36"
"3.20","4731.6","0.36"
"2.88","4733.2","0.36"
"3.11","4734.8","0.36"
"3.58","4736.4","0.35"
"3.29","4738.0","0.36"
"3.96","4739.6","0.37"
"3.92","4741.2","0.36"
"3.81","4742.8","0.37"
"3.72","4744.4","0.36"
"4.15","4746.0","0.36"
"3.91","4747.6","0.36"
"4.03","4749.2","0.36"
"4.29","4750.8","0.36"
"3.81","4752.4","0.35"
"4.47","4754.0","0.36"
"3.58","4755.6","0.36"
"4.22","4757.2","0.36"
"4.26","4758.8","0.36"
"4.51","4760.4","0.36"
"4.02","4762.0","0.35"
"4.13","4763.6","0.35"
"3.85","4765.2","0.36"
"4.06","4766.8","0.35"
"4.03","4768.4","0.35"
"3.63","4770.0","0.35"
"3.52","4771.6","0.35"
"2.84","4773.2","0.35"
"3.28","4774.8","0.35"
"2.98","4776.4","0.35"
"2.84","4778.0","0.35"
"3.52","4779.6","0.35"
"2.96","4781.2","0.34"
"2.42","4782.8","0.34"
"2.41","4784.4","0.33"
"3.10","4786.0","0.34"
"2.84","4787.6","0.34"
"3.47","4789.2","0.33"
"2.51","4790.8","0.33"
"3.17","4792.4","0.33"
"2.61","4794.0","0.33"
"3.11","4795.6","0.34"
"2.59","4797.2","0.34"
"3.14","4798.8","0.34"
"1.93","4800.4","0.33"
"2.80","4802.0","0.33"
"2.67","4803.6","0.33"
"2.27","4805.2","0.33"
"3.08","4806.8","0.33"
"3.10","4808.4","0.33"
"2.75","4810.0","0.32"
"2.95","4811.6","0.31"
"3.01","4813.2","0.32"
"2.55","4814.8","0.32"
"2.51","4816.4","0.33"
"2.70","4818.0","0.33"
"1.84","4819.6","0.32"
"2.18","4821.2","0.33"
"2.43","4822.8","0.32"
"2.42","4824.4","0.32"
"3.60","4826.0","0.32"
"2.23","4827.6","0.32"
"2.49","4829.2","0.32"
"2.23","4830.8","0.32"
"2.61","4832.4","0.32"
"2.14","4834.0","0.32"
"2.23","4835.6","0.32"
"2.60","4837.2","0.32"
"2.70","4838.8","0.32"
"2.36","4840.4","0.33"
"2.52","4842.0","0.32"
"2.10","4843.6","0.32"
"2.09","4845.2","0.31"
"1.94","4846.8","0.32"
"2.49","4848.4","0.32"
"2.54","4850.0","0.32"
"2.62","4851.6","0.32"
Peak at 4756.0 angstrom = Mg II 2798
